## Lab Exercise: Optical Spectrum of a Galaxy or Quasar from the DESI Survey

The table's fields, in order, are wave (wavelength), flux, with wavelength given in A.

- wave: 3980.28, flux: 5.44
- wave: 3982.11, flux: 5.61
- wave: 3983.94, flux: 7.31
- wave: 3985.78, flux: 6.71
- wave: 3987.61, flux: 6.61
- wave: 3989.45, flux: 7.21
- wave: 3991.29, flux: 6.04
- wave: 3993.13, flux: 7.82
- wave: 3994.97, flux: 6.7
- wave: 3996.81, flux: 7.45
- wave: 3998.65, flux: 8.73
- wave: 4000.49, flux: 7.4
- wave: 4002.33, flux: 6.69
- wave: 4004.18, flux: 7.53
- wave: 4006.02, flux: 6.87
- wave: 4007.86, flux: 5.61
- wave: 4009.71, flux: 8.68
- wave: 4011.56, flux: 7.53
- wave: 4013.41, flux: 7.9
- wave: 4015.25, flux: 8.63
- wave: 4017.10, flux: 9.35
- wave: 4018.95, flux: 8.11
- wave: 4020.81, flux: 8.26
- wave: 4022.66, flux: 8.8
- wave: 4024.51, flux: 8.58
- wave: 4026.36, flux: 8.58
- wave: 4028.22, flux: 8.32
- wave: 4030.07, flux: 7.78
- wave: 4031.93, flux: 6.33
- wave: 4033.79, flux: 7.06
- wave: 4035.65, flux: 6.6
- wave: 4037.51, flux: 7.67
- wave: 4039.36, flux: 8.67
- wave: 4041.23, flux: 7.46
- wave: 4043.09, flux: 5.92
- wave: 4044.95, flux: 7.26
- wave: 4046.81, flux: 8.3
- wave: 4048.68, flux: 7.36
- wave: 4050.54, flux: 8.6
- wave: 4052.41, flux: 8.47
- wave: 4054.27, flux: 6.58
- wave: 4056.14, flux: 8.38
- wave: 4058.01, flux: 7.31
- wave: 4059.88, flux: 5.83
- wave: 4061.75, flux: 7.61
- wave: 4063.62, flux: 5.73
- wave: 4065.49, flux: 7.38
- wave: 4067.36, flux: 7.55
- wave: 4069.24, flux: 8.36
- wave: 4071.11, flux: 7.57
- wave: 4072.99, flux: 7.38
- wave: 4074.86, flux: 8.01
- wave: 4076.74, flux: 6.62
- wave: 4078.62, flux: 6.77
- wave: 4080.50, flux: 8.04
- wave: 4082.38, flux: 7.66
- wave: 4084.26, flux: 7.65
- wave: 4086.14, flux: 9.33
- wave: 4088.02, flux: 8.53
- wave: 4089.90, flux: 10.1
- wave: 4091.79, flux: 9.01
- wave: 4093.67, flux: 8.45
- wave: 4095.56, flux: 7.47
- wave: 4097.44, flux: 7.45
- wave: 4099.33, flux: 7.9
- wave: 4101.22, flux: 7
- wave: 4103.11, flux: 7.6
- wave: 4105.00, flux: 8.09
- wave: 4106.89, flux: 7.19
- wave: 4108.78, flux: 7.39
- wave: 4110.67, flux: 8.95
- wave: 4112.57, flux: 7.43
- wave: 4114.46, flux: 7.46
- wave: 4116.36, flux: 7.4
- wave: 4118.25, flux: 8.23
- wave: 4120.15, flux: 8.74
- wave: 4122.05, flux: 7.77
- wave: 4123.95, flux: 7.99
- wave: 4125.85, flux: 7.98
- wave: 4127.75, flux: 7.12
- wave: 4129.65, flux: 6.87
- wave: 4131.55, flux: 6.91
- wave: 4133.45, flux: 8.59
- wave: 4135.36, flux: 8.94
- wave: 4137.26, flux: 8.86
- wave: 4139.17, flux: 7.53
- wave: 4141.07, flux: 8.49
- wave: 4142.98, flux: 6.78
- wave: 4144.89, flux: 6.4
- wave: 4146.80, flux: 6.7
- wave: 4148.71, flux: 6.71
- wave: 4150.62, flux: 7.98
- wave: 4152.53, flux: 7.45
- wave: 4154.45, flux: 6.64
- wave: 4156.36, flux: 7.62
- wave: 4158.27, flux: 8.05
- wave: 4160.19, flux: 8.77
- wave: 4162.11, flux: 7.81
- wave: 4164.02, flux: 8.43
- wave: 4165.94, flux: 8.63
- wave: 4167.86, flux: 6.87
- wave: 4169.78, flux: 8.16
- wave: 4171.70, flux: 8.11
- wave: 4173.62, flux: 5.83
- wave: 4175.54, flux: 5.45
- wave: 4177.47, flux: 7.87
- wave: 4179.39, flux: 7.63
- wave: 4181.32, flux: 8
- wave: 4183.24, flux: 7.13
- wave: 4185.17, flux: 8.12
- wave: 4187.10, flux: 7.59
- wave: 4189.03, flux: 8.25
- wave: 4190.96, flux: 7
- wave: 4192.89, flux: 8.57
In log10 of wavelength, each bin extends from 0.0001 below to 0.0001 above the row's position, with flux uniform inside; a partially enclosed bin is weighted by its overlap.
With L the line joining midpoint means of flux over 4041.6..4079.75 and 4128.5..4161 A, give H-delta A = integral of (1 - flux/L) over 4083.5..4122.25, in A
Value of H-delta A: -3.0 A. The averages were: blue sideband 7.35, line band 8.06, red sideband 7.6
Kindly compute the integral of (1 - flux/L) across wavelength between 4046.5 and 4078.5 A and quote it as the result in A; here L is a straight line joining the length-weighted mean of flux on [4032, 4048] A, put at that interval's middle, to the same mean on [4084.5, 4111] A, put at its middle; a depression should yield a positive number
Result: 0.80 A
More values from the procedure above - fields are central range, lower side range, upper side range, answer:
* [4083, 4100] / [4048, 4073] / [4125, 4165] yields -2.1 A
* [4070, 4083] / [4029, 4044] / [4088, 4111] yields 0.5 A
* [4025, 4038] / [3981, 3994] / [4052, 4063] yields -0.8 A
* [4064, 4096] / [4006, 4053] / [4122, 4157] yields -1.2 A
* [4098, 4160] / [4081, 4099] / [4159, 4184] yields 2.7 A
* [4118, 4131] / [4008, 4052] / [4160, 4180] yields -0.2 A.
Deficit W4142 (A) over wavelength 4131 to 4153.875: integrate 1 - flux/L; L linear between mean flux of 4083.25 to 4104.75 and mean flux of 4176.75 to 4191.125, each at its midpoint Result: 1.0 A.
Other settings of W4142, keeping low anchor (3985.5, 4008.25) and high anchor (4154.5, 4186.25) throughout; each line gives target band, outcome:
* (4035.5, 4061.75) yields -0.9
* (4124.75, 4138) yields -0.7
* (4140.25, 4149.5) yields 0.7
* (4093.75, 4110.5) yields -0.5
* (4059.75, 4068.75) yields 0.4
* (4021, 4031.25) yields -1.7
